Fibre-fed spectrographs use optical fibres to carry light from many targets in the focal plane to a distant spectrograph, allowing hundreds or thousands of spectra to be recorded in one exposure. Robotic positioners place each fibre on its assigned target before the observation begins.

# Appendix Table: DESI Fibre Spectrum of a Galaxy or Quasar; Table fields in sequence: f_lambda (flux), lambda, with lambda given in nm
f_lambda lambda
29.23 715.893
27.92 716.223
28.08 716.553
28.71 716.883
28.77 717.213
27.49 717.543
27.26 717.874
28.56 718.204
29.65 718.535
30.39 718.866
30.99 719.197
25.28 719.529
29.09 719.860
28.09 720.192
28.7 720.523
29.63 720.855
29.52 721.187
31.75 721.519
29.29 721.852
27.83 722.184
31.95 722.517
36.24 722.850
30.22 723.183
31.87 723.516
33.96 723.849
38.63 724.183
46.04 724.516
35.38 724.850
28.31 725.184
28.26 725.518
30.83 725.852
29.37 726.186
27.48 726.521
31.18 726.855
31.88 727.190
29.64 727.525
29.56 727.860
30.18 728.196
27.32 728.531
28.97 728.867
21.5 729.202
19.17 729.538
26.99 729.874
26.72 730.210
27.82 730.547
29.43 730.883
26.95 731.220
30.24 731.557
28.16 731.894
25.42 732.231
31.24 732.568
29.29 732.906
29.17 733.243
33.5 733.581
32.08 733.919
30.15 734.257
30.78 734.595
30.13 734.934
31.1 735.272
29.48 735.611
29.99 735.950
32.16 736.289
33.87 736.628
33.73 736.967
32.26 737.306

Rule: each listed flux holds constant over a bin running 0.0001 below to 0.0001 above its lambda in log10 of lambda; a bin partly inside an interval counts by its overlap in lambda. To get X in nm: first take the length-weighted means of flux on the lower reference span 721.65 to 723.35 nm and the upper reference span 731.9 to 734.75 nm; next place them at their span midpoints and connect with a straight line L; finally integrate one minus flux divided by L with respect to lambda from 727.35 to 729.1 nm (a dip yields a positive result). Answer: 0.10 nm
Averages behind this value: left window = 31.1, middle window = 28.9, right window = 30.1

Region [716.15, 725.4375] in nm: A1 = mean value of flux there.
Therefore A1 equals 30.7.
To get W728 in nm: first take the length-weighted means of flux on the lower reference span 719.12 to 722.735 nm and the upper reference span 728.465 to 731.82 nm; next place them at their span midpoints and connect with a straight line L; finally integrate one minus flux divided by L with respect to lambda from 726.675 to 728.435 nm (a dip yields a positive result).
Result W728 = -0.19 nm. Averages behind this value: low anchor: 29.3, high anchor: 26.5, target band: 30.3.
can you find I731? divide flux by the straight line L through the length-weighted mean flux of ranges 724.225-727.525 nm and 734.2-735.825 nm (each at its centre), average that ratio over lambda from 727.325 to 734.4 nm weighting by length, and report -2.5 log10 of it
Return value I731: 0.11 mag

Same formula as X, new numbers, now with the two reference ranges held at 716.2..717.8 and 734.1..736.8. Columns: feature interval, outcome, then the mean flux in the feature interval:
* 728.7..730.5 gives 0.31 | 24.9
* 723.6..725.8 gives -0.41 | 34.8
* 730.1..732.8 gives 0.18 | 28.3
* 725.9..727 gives 0.00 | 29.5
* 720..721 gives 0.00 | 28.8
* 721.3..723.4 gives -0.16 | 31.2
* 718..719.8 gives -0.03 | 28.9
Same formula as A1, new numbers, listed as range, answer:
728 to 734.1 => 28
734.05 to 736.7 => 30.9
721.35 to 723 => 31.4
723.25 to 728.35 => 32.1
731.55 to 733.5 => 29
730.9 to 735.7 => 29.8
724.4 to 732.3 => 29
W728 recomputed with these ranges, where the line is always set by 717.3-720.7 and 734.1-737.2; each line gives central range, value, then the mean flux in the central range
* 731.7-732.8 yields 0.08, 28.4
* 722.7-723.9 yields -0.15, 33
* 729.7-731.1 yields 0.13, 27.7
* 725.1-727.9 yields 0.01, 29.7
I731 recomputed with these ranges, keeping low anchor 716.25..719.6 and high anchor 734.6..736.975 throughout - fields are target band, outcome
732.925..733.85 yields -0.01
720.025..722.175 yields -0.01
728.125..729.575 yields 0.18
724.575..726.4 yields -0.06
